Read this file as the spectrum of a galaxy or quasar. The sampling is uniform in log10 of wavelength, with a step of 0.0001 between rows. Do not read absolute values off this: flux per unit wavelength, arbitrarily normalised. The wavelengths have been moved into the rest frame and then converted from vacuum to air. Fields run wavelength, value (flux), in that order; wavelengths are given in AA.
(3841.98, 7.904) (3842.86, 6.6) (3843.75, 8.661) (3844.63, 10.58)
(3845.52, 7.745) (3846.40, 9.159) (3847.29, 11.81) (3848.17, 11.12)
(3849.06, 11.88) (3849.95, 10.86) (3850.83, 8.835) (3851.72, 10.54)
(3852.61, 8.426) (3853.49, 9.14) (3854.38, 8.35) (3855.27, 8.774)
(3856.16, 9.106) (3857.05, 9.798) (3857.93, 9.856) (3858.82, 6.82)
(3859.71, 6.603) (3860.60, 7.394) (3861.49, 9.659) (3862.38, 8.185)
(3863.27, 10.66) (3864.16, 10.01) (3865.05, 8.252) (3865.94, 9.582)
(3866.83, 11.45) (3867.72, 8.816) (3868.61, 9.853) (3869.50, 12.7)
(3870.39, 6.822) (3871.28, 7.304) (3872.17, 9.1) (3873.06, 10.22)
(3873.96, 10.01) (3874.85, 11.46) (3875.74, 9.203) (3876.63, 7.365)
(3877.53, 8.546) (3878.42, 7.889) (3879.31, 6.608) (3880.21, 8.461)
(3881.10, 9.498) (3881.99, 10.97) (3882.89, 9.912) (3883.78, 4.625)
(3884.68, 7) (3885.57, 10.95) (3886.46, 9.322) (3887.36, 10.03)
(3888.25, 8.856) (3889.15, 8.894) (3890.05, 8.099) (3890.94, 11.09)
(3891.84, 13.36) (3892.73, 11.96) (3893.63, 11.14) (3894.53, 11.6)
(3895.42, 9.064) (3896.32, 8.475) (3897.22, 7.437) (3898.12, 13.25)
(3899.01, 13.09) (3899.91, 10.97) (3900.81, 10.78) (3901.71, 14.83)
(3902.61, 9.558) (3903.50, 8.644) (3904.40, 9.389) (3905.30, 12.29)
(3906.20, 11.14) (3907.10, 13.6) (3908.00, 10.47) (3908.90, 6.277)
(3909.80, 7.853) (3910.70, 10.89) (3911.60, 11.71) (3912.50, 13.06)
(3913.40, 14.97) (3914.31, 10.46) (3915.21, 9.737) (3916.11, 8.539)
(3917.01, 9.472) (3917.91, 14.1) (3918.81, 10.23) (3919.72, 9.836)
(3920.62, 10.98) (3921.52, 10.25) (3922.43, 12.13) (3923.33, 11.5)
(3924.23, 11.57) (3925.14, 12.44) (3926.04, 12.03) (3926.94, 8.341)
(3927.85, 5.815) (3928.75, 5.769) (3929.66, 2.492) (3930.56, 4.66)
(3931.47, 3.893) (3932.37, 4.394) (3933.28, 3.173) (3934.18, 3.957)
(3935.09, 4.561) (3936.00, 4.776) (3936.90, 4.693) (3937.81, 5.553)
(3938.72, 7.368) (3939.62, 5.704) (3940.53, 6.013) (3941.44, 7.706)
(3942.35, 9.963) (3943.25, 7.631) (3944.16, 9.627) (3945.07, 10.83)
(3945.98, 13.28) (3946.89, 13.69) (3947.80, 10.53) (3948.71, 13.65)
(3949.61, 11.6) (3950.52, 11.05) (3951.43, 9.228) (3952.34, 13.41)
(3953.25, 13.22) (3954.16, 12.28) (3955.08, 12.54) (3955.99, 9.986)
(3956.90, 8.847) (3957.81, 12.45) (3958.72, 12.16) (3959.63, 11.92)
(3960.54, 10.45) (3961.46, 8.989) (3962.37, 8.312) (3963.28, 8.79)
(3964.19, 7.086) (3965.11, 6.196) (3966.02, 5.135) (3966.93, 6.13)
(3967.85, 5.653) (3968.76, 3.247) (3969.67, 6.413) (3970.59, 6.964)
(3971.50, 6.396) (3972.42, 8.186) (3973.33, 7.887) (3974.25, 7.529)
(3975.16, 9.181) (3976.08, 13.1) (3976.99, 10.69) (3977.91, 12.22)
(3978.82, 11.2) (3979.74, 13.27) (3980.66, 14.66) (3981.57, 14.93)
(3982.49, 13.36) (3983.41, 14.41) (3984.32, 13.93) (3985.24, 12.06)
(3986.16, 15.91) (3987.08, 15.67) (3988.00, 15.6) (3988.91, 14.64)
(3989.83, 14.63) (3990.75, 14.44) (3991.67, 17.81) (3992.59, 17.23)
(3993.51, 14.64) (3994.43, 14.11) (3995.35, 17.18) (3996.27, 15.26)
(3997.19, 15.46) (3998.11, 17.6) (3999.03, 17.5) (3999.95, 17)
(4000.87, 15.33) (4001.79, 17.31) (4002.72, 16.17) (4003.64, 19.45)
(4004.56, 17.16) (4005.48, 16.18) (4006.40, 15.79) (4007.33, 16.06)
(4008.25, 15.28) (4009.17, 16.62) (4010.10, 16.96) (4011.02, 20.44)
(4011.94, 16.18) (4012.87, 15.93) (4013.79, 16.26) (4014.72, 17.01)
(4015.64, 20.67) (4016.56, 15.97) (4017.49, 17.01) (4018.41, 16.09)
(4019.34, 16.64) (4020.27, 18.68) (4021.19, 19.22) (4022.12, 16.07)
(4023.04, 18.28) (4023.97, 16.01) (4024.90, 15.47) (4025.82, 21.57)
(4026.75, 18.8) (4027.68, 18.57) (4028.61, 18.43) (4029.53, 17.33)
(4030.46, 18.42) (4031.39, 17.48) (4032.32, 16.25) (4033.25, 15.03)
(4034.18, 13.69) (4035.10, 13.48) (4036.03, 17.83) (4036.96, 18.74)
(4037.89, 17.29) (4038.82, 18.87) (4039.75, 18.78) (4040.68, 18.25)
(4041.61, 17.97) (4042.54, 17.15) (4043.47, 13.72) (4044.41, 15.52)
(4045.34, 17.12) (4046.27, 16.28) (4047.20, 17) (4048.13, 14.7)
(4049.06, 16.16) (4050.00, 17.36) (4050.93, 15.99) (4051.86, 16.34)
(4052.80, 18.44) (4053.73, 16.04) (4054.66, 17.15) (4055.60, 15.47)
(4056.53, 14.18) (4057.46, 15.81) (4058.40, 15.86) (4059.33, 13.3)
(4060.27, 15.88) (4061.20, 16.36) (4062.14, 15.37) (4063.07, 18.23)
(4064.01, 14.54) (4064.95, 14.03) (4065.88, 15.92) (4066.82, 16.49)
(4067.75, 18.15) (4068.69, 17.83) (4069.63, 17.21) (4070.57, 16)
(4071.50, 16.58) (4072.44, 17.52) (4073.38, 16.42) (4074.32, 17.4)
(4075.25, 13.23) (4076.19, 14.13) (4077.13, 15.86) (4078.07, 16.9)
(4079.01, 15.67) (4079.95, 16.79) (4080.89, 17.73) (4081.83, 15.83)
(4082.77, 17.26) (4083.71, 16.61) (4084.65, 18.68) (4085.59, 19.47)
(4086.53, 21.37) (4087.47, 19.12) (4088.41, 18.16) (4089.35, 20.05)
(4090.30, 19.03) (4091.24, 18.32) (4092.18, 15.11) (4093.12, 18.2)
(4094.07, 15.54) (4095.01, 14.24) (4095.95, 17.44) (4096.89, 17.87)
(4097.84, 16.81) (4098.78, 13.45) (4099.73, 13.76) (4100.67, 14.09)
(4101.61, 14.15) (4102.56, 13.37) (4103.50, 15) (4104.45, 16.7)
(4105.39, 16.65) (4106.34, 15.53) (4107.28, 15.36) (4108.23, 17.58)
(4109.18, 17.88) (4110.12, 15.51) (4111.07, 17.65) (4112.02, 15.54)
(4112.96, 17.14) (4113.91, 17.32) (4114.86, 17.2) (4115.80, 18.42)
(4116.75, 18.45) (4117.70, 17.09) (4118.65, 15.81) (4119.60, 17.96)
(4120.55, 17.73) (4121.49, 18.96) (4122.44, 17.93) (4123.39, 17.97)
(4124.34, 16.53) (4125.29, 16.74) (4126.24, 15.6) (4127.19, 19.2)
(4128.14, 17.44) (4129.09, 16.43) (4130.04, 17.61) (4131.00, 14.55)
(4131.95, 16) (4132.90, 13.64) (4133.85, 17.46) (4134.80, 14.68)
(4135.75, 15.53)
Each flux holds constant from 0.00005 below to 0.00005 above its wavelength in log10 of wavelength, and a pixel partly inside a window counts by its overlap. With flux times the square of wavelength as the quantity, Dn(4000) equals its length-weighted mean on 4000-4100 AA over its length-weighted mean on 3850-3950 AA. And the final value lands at 1.9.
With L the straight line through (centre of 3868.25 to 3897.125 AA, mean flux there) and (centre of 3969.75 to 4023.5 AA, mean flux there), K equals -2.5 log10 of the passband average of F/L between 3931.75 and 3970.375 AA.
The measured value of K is 0.43 mag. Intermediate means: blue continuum 9.36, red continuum 15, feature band 8.59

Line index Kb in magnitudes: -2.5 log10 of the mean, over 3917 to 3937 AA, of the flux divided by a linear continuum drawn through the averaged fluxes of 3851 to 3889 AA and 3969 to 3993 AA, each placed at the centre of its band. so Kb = 0.32 mag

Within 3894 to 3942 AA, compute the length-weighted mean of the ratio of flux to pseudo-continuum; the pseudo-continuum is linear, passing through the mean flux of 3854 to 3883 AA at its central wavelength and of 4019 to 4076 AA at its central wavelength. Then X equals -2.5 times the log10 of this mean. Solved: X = 0.209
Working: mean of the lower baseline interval 9.06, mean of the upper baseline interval 16.7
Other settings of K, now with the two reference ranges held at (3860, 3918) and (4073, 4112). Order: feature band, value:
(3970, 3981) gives 0.26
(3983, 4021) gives -0.20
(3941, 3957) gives 0.07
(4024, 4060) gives -0.13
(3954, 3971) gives 0.39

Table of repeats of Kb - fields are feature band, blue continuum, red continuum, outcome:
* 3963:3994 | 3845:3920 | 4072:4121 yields 0.17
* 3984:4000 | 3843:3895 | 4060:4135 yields -0.17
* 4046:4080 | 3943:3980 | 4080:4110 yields -0.07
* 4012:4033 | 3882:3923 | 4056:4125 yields -0.21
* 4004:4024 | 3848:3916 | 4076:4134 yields -0.22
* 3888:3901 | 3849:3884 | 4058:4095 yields -0.05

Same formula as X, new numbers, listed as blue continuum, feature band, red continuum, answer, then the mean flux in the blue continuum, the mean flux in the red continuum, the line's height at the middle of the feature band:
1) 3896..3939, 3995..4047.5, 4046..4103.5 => -0.219 mag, 9.2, 16.4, 14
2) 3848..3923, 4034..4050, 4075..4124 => -0.120 mag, 9.89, 16.8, 15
